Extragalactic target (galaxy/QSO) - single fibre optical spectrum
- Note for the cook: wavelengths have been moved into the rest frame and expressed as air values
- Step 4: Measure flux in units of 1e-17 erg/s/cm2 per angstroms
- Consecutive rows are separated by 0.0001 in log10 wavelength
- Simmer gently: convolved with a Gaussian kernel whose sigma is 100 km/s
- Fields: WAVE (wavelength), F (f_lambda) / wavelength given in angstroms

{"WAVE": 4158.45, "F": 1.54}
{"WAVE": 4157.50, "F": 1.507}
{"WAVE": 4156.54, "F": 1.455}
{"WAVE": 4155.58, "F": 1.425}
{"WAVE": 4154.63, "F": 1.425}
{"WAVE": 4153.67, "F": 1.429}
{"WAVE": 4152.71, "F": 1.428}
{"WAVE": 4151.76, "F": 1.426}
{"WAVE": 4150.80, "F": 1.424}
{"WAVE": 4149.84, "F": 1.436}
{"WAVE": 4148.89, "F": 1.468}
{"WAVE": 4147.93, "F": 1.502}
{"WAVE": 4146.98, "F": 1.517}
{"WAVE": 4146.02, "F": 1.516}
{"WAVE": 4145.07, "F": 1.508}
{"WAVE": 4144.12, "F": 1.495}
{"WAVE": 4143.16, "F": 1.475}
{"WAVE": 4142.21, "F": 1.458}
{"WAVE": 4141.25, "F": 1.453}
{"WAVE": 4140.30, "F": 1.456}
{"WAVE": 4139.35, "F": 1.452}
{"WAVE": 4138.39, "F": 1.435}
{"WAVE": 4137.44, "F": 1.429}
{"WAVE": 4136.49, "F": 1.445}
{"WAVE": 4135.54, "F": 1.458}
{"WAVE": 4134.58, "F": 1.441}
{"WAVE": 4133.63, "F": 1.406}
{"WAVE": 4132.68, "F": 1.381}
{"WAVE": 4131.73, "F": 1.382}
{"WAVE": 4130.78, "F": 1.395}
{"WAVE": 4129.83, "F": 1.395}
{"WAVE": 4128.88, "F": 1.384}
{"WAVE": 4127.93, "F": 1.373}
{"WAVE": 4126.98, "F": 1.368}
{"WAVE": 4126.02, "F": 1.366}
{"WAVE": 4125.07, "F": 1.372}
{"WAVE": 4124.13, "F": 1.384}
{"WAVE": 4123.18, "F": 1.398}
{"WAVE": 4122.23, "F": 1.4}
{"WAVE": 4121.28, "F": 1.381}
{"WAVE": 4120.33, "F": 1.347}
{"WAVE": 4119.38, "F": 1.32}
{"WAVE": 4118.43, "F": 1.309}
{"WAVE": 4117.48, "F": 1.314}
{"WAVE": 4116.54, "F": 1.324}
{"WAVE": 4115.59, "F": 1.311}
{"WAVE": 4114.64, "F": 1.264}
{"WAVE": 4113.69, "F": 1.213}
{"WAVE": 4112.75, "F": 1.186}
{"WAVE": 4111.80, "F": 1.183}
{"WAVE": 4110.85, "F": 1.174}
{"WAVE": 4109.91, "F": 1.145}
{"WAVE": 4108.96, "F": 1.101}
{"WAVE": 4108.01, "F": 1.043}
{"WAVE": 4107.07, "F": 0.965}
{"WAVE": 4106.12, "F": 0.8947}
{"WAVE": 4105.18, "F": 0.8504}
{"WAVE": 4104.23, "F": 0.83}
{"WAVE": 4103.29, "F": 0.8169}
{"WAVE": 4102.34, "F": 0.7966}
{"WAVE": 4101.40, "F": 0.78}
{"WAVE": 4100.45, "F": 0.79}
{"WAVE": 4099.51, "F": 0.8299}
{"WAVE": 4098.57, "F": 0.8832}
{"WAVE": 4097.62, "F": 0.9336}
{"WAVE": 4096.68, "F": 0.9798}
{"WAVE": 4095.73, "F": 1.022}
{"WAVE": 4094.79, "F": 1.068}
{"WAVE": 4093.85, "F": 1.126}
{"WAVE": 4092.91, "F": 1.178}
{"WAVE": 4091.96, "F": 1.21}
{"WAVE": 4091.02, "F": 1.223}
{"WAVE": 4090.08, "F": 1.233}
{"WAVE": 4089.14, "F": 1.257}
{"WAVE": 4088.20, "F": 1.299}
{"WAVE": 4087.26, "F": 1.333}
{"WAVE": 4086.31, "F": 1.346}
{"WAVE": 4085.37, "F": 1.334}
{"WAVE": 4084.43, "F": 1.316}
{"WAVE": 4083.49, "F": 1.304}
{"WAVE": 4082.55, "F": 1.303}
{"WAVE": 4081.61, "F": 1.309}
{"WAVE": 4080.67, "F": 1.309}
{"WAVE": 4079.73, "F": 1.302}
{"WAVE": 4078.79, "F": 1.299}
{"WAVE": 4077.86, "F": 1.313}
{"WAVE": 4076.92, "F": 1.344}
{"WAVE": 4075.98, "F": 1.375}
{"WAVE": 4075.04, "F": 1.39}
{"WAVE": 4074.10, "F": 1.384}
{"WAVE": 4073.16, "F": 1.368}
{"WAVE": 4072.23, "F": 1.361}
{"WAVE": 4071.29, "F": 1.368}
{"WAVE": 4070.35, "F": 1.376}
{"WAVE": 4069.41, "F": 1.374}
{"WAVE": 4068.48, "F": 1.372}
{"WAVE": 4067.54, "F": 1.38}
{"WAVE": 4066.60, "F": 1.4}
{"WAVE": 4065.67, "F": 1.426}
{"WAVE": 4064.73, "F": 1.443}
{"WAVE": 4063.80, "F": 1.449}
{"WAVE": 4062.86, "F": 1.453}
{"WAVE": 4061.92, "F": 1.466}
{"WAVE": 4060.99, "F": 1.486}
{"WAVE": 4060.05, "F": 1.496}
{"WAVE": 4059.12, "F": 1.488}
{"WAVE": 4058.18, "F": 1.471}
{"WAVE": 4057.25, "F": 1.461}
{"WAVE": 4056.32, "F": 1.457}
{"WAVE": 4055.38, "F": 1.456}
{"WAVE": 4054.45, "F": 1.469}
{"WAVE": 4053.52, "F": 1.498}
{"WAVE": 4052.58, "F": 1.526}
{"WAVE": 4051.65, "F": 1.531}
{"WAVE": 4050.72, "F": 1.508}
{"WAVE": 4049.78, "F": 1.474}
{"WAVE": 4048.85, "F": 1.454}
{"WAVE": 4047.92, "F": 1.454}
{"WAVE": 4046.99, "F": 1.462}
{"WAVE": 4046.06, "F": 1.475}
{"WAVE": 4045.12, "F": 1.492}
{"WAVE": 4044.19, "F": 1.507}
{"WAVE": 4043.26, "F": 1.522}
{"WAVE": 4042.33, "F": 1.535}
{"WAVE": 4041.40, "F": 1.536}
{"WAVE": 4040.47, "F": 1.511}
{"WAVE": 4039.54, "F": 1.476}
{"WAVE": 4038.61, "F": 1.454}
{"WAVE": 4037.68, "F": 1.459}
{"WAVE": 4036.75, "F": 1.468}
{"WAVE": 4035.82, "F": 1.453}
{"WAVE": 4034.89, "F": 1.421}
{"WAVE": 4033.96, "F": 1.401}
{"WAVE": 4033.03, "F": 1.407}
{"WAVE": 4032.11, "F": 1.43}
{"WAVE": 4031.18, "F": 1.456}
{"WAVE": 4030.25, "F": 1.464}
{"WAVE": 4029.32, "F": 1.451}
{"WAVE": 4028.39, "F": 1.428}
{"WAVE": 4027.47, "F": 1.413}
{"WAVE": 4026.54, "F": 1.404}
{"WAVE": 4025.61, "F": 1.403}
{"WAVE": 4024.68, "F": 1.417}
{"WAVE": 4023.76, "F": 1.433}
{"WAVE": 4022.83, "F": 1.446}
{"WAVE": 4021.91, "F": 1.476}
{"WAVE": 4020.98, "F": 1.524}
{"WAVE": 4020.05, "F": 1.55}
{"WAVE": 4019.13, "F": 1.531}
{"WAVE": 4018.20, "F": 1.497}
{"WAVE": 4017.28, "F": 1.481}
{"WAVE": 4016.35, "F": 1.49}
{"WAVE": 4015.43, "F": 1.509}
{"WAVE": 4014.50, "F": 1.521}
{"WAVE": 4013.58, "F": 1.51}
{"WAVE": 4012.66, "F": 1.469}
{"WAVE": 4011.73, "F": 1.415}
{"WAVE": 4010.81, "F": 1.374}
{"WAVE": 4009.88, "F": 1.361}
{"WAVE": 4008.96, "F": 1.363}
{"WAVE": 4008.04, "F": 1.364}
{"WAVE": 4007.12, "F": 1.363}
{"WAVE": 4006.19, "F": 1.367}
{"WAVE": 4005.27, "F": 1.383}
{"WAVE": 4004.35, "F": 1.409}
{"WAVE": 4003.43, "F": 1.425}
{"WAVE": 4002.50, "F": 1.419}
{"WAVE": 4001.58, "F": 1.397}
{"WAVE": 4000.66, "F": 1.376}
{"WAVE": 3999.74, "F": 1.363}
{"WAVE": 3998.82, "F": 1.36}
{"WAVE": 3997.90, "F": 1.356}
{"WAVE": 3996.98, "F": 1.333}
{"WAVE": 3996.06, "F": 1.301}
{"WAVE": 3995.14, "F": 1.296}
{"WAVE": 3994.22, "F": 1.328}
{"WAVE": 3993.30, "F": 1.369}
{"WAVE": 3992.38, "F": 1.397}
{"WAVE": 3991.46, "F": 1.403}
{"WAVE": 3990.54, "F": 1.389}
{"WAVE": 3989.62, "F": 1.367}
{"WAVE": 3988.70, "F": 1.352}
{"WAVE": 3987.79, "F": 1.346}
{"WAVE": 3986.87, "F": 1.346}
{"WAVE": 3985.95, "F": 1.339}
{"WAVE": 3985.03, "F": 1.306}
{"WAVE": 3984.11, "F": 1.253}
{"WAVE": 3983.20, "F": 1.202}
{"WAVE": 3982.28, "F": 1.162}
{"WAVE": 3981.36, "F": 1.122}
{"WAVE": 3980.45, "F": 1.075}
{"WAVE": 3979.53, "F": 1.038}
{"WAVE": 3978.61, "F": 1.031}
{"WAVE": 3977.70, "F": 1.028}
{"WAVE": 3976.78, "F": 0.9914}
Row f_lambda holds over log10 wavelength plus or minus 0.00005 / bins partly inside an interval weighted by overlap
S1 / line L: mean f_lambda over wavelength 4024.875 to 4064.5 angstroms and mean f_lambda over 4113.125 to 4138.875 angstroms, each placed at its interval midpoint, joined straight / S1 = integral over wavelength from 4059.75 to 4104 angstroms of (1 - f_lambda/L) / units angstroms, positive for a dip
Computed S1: 5.6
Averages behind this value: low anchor 1.47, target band 1.24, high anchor 1.37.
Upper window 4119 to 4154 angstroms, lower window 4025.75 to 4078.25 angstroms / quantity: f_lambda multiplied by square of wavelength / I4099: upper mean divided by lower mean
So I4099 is 1.0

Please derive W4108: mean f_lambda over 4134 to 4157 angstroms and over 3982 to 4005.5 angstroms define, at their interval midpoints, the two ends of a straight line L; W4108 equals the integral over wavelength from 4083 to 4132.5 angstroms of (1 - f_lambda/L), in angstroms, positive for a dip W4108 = 8.5 angstroms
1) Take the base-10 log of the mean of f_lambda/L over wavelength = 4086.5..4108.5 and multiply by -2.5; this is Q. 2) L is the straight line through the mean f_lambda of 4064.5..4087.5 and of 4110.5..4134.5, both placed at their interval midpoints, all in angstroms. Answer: 0.30 mag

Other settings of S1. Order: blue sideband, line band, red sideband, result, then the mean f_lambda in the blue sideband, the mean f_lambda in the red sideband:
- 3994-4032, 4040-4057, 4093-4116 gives -3.1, 1.42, 1.01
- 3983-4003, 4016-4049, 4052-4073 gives -1.6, 1.35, 1.44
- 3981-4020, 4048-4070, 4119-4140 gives -1.1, 1.38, 1.4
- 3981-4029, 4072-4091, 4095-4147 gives -0.4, 1.39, 1.24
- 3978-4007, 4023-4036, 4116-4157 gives -0.9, 1.31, 1.42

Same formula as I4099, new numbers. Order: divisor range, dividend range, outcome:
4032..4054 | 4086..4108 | 0.71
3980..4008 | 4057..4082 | 1.09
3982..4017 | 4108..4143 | 1.04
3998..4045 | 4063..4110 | 0.85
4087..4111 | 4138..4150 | 1.47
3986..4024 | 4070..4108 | 0.86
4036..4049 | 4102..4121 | 0.78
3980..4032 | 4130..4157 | 1.12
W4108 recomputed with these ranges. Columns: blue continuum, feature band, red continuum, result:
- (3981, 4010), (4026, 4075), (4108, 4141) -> -4.0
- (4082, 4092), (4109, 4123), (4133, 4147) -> 1.1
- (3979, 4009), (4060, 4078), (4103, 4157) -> -1.0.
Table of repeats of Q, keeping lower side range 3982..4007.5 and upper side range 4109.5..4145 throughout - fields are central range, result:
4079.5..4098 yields 0.12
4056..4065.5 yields -0.08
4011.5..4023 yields -0.11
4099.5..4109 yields 0.48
